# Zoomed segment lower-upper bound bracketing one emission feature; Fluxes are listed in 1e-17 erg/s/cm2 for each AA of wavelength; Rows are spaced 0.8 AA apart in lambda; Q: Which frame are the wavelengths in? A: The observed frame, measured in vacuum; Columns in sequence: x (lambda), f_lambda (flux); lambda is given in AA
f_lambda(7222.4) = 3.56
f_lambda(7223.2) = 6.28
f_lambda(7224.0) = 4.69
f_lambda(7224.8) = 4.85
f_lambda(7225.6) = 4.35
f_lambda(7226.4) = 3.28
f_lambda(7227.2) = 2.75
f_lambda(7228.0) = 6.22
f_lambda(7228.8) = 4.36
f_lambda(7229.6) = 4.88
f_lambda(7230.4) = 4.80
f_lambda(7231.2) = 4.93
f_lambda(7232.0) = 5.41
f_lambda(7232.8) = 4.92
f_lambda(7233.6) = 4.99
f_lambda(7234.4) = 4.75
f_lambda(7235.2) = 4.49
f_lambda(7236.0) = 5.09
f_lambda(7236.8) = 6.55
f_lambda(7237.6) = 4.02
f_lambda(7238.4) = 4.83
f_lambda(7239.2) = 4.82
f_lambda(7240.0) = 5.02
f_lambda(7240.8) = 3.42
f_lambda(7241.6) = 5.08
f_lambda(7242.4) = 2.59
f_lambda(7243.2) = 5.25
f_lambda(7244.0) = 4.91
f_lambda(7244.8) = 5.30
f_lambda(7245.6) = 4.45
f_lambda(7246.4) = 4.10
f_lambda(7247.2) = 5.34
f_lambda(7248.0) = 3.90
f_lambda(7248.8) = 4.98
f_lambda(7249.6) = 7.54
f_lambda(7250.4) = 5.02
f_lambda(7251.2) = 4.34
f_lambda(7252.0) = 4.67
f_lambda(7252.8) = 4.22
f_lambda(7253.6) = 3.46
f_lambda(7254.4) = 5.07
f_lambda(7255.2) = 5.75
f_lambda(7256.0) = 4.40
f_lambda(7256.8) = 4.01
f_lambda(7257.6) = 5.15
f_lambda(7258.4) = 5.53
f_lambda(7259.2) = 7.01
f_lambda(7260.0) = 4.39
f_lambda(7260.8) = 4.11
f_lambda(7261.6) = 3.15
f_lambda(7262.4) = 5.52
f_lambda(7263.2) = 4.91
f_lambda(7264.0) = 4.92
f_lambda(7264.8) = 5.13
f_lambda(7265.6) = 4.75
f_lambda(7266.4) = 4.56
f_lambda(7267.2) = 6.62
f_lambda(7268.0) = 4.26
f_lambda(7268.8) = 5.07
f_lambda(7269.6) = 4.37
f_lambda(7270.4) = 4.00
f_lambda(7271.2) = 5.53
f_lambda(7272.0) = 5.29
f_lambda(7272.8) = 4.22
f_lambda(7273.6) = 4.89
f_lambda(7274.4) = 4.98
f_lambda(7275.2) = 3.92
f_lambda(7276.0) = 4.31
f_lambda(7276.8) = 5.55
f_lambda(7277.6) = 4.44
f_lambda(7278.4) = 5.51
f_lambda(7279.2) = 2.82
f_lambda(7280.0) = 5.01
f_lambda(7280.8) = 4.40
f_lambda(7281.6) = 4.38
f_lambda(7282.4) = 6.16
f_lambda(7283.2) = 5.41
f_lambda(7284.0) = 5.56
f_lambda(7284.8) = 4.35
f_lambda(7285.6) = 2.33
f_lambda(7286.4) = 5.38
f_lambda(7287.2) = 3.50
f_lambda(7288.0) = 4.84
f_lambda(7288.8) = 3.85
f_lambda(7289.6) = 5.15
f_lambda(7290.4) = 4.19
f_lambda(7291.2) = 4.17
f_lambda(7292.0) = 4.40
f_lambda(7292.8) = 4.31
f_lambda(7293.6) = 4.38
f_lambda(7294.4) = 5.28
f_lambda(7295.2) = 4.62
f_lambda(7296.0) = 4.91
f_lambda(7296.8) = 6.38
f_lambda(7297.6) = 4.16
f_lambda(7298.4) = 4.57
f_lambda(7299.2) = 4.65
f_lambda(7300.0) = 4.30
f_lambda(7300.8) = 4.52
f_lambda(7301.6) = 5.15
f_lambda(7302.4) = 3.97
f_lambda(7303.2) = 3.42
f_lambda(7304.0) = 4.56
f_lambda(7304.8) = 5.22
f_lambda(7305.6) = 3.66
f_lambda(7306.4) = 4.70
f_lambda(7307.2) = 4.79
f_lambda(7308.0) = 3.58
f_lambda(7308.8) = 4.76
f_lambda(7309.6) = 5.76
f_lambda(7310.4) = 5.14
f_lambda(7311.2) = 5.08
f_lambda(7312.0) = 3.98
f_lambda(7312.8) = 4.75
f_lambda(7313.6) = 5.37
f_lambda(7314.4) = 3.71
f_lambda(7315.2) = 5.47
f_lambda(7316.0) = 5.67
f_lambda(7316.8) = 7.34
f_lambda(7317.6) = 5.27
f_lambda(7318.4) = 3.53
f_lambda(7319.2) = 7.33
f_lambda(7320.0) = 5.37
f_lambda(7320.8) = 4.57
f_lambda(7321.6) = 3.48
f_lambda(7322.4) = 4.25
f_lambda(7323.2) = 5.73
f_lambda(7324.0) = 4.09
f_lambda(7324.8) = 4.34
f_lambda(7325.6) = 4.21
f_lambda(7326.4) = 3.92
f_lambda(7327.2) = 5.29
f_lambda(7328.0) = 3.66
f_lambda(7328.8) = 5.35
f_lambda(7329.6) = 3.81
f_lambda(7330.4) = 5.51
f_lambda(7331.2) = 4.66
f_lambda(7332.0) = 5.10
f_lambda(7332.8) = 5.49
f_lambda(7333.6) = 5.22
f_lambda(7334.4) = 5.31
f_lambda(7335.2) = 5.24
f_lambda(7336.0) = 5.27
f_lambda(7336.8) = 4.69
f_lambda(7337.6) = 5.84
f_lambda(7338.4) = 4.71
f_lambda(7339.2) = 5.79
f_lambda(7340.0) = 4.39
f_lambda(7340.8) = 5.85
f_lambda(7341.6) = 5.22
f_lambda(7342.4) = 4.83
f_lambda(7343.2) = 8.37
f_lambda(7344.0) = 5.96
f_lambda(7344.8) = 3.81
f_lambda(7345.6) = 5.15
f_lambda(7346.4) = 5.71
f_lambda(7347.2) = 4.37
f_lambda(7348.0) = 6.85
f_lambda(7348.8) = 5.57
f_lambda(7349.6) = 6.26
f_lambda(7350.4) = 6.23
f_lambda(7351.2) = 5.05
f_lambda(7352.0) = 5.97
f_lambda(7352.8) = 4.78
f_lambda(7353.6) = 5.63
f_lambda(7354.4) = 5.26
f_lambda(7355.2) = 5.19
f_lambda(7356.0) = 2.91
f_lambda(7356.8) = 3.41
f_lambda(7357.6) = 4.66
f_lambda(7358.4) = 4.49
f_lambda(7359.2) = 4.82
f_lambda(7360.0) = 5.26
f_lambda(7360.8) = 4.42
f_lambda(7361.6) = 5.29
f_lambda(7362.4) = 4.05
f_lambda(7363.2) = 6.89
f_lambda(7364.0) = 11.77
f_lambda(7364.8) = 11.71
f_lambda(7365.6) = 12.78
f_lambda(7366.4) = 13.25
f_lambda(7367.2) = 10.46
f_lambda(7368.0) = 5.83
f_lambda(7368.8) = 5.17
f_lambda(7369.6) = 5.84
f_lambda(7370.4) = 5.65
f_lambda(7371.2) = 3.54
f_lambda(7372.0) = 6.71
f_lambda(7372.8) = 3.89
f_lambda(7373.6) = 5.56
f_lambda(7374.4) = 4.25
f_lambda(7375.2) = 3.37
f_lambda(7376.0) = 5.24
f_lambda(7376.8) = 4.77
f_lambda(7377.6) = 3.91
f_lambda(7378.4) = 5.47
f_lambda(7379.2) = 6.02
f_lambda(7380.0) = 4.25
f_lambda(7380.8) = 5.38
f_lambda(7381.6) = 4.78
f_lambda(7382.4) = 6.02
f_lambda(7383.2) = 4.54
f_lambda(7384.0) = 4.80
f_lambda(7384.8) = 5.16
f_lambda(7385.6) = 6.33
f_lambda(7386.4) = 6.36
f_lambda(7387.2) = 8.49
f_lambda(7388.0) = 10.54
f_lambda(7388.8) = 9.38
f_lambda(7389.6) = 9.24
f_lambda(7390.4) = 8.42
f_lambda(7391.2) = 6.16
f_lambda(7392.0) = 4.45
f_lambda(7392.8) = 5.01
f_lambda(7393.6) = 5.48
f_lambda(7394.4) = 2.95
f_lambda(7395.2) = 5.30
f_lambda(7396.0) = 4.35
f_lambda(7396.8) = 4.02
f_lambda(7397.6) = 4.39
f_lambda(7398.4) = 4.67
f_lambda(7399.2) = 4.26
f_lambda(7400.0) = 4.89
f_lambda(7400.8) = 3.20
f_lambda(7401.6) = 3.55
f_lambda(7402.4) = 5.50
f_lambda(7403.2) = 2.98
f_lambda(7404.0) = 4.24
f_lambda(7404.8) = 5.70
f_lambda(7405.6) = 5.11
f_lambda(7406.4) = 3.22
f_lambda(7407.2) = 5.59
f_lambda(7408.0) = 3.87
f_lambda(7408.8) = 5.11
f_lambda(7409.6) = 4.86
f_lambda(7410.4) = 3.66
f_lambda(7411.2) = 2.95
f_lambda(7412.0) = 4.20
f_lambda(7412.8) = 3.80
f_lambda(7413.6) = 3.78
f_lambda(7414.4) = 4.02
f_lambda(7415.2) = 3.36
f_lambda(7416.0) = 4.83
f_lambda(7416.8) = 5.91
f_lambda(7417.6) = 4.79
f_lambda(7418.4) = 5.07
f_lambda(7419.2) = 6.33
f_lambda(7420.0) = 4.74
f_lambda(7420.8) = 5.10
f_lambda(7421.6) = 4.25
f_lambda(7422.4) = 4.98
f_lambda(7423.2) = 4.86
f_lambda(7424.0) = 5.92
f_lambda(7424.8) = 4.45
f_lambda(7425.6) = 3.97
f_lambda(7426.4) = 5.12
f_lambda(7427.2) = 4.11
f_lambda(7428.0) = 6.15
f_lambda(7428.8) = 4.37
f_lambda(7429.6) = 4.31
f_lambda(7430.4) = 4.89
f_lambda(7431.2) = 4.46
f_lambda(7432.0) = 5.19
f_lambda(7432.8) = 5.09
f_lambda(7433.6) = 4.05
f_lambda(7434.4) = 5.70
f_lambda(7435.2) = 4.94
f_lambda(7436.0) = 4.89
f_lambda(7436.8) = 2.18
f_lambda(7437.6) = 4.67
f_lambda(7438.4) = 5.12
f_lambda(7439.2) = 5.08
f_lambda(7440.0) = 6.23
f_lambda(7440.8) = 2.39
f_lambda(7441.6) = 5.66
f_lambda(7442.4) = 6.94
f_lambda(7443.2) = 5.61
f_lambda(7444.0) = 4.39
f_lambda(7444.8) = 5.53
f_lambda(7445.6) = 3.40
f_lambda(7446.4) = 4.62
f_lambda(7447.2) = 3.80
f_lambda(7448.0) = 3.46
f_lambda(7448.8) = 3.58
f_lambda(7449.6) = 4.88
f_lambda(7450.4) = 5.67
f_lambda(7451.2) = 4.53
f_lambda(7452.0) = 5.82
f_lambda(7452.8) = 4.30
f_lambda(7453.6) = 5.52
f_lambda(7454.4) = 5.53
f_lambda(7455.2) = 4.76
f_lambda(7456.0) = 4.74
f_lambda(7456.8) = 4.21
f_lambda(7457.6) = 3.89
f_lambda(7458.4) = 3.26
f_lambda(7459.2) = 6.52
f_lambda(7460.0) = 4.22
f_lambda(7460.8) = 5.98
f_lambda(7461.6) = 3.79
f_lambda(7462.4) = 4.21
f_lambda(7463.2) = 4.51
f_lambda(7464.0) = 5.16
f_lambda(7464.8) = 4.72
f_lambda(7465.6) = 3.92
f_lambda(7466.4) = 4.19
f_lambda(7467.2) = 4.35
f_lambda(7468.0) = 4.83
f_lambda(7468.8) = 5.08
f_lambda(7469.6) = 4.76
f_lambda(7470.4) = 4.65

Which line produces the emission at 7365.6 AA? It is H-alpha 6563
